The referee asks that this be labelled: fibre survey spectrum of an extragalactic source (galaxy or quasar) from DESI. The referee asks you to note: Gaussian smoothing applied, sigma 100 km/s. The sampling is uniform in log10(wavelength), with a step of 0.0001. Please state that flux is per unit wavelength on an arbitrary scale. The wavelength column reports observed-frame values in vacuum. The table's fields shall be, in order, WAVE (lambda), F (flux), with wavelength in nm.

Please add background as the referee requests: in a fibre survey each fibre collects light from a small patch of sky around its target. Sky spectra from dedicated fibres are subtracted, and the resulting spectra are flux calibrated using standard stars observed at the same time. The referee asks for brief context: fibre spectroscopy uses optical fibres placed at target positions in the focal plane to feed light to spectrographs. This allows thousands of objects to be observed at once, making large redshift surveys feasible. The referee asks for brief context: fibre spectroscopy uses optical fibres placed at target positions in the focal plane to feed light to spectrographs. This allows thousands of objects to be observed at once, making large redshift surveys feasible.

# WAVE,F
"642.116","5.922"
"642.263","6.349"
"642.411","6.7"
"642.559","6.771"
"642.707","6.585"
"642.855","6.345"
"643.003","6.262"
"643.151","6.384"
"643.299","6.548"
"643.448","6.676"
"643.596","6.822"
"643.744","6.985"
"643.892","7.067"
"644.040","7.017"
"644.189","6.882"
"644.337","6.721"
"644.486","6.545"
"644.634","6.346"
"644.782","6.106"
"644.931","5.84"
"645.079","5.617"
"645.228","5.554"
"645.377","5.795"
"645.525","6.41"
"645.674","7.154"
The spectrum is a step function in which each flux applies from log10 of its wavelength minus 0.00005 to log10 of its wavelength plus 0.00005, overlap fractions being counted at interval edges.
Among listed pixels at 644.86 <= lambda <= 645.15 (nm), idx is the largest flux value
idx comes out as 5.84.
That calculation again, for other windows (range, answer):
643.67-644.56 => 7.067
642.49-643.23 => 6.771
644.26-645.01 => 6.721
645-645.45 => 5.795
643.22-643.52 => 6.676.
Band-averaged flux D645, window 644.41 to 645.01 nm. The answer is 6.21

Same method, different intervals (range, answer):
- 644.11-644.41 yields 6.8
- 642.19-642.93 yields 6.55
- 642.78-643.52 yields 6.44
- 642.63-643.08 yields 6.4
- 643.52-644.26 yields 6.96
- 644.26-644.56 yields 6.63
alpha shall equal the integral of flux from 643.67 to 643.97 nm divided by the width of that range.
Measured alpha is 7.04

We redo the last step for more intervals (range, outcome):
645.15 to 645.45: 5.66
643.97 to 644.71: 6.7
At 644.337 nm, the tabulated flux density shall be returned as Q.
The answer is 6.721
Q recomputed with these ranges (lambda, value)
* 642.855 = 6.345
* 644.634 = 6.346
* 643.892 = 7.067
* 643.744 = 6.985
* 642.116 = 5.922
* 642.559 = 6.771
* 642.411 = 6.7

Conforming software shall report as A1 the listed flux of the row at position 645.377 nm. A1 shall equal 5.795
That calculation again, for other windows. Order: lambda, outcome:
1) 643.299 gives 6.548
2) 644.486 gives 6.545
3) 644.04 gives 7.017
